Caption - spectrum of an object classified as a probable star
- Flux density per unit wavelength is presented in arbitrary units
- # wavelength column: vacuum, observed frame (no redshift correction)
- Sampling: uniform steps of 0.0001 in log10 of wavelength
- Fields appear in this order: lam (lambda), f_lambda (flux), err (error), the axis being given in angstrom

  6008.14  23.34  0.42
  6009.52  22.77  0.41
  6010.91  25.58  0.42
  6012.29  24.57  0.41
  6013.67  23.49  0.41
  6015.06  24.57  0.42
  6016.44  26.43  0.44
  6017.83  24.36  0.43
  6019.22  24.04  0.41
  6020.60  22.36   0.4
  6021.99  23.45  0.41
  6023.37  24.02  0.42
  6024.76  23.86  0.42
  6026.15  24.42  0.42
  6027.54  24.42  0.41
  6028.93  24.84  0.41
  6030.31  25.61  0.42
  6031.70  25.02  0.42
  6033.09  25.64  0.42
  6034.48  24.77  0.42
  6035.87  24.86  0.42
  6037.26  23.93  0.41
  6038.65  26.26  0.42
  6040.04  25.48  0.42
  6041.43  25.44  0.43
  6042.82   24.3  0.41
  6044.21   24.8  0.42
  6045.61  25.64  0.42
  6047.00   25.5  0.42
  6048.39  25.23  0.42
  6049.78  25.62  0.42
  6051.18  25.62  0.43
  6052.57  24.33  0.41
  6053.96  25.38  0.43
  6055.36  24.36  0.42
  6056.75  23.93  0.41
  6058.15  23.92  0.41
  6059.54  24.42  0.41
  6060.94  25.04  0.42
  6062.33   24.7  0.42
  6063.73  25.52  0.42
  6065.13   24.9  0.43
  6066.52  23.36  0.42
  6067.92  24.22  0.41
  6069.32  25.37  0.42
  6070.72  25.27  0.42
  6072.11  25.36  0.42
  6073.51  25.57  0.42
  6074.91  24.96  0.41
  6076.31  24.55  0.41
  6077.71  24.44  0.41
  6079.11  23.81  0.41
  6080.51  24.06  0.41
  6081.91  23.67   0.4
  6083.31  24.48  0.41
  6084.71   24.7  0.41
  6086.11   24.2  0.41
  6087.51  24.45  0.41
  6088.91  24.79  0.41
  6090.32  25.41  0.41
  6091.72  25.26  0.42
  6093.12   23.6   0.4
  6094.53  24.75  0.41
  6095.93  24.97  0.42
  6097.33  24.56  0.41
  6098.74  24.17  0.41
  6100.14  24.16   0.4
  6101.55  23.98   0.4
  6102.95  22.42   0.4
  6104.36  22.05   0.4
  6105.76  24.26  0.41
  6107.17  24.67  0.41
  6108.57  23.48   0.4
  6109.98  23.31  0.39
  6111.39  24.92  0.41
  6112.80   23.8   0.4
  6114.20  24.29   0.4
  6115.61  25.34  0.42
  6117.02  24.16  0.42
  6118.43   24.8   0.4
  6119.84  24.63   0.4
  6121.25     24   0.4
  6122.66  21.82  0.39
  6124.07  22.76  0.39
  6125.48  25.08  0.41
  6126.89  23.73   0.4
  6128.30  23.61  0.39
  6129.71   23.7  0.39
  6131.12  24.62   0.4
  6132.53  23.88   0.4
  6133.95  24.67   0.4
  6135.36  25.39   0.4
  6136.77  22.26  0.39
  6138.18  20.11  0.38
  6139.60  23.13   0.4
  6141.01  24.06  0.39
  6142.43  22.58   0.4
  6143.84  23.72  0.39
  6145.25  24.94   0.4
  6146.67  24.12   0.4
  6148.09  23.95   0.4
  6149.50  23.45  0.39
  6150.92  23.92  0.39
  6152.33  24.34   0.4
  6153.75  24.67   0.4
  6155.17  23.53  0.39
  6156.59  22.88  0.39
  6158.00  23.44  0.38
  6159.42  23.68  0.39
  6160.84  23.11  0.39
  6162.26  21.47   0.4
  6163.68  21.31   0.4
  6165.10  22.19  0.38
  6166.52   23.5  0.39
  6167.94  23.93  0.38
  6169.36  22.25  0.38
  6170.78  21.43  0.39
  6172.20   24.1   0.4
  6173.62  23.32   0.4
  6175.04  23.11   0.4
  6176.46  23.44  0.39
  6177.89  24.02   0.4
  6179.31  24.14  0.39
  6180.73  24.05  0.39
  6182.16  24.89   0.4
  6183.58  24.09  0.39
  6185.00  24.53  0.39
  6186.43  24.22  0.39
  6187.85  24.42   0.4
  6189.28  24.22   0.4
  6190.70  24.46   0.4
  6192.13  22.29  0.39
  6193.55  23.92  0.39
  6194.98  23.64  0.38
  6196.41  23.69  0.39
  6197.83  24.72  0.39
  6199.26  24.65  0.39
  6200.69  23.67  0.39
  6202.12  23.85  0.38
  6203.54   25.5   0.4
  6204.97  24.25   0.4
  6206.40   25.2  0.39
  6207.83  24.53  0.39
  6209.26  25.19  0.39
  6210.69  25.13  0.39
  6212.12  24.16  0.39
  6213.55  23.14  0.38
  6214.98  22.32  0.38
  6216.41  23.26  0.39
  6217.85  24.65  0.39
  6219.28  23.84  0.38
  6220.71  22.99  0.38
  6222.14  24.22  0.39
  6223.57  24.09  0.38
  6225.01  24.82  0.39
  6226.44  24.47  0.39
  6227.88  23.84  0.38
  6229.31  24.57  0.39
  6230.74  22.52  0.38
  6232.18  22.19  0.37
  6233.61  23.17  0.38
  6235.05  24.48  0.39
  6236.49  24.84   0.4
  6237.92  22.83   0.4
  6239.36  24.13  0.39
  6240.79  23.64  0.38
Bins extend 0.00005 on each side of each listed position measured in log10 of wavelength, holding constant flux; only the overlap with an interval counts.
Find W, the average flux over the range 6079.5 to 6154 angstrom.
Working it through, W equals 24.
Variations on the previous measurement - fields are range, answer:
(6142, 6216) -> 23.8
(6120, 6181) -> 23.4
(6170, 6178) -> 23.2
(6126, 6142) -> 23.6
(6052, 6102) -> 24.6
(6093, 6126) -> 24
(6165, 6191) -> 23.7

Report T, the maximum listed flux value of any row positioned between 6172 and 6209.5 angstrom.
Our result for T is 25.5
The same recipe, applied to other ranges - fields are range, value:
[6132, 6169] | 25.39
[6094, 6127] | 25.34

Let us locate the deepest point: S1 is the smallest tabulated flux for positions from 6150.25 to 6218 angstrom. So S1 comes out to 21.31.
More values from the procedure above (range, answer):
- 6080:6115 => 22.05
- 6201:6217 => 22.32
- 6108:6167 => 20.11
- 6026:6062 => 23.92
